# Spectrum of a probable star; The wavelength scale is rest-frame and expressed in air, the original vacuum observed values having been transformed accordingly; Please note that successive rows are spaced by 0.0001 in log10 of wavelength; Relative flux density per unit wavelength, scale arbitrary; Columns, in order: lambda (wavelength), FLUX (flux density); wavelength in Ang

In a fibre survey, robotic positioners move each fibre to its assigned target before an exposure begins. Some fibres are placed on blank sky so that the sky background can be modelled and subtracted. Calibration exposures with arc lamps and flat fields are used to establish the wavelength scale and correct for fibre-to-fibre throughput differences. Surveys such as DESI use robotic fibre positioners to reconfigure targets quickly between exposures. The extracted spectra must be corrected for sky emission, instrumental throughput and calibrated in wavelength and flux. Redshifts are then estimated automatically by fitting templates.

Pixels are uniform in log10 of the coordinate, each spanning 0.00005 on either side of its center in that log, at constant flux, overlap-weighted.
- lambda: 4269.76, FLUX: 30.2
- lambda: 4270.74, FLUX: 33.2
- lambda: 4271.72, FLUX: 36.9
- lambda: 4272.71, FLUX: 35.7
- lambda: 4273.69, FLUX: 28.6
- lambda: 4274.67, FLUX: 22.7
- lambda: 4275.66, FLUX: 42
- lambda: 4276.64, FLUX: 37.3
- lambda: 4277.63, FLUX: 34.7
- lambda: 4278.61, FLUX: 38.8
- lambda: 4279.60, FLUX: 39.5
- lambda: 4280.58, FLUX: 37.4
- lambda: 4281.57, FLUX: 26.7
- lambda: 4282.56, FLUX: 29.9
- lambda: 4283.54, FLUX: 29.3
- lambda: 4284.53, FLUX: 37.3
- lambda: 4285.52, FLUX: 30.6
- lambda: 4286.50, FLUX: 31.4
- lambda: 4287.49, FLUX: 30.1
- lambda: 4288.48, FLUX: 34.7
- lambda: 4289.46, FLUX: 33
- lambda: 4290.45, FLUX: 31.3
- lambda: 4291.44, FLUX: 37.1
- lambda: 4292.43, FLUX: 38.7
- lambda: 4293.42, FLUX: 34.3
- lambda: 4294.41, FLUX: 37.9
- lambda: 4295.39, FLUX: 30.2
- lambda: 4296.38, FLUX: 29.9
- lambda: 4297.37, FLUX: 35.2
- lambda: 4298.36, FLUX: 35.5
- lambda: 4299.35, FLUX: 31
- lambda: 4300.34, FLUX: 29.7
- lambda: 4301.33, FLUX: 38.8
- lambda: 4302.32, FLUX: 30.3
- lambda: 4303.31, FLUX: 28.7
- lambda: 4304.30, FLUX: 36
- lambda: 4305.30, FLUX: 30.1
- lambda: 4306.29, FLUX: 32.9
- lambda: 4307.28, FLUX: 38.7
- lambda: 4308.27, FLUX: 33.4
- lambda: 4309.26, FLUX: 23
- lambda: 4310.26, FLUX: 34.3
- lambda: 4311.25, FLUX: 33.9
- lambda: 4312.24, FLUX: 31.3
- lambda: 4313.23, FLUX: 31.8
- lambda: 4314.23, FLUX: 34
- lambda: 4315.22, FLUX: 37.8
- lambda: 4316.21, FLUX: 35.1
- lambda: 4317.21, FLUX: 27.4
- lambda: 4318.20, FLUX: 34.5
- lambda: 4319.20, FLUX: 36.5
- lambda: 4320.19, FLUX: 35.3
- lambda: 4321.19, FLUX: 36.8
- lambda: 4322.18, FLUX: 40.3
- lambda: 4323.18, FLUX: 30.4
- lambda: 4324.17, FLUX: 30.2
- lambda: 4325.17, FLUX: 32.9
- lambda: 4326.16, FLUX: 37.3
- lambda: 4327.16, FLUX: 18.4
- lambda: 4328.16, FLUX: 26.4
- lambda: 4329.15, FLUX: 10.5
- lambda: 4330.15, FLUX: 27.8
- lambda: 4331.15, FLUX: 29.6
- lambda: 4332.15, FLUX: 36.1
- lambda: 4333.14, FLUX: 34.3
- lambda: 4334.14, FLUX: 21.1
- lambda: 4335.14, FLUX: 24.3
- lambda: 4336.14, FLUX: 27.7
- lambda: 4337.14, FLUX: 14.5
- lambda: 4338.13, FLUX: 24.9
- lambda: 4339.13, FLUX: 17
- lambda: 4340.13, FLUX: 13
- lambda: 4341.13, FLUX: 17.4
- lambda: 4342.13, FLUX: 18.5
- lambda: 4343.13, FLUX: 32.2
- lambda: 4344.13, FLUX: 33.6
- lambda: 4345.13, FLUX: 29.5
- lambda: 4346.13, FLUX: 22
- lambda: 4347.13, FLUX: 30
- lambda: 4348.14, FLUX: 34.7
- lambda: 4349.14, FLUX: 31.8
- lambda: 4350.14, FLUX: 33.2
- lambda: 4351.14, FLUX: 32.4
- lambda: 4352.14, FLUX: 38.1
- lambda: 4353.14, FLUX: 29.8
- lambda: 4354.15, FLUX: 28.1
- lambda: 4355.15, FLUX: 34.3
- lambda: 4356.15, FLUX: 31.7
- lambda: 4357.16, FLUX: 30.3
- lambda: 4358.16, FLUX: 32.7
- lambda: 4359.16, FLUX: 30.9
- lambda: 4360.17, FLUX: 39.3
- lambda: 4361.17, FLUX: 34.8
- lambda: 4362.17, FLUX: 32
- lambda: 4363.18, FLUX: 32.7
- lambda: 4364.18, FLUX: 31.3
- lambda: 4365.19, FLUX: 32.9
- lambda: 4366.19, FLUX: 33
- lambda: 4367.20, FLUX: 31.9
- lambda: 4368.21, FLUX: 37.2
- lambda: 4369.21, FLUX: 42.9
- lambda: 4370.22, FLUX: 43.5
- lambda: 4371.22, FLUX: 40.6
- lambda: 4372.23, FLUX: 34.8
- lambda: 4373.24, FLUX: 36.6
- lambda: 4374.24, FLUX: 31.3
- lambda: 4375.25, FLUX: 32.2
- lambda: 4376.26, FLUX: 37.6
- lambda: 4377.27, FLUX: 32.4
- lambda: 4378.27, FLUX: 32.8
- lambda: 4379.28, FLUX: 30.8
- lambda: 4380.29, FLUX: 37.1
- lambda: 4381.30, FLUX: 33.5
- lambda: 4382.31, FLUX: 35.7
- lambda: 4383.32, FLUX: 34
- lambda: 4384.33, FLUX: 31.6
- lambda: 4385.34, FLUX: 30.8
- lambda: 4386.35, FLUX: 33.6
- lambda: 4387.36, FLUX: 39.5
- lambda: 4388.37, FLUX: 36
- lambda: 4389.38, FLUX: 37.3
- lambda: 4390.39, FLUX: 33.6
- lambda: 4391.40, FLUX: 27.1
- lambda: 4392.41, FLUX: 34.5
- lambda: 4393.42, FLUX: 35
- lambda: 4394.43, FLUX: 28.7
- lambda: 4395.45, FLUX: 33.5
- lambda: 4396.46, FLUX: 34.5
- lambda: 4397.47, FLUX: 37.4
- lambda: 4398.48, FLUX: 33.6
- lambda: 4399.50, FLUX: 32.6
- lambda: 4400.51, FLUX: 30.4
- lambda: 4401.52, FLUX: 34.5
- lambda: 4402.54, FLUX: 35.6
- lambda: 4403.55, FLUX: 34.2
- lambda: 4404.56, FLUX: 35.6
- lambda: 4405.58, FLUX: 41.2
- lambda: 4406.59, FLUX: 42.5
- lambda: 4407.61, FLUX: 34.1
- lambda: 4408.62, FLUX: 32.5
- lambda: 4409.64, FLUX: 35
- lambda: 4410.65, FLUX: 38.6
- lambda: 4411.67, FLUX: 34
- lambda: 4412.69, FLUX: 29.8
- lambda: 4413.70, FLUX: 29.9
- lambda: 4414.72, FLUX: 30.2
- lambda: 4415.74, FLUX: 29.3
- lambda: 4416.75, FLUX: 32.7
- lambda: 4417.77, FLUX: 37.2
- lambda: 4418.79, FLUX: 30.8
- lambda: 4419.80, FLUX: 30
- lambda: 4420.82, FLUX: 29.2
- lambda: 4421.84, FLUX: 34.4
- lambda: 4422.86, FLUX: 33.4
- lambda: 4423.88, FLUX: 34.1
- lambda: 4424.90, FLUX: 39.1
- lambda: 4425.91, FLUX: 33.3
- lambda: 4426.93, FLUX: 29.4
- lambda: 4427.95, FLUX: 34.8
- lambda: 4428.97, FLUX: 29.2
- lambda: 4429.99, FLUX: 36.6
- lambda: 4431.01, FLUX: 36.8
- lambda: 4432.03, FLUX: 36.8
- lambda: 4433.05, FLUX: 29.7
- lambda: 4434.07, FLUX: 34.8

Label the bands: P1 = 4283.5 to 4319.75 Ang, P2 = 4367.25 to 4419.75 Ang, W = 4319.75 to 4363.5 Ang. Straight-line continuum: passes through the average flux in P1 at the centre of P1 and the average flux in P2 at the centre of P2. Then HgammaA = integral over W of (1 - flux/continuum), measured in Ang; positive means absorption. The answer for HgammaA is 6.1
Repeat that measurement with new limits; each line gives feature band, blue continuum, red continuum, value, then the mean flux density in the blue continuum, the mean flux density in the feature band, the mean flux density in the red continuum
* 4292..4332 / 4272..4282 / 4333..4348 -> -4.9 Ang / 34.4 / 32.2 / 24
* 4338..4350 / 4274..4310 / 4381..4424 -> 2.8 Ang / 33.3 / 25.6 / 33.8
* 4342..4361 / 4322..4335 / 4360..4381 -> 0.3 Ang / 28.5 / 31.5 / 35.1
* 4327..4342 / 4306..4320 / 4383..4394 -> 4.7 Ang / 33.2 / 22.9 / 33.9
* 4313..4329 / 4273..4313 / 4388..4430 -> 0.4 Ang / 33.2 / 32.3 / 33.7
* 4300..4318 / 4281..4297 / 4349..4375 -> 0.2 Ang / 32.7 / 32.7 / 34.2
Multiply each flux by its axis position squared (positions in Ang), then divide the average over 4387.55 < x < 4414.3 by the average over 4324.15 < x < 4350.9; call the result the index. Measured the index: 1.3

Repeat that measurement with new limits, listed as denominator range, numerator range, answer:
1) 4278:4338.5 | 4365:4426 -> 1.12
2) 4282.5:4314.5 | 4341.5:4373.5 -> 1.03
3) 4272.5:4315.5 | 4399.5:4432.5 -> 1.08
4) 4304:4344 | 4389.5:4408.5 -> 1.22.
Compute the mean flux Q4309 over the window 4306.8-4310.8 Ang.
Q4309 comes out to 32.3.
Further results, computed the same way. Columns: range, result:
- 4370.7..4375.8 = 35.2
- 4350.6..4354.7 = 32.1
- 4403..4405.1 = 35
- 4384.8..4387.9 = 34.6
